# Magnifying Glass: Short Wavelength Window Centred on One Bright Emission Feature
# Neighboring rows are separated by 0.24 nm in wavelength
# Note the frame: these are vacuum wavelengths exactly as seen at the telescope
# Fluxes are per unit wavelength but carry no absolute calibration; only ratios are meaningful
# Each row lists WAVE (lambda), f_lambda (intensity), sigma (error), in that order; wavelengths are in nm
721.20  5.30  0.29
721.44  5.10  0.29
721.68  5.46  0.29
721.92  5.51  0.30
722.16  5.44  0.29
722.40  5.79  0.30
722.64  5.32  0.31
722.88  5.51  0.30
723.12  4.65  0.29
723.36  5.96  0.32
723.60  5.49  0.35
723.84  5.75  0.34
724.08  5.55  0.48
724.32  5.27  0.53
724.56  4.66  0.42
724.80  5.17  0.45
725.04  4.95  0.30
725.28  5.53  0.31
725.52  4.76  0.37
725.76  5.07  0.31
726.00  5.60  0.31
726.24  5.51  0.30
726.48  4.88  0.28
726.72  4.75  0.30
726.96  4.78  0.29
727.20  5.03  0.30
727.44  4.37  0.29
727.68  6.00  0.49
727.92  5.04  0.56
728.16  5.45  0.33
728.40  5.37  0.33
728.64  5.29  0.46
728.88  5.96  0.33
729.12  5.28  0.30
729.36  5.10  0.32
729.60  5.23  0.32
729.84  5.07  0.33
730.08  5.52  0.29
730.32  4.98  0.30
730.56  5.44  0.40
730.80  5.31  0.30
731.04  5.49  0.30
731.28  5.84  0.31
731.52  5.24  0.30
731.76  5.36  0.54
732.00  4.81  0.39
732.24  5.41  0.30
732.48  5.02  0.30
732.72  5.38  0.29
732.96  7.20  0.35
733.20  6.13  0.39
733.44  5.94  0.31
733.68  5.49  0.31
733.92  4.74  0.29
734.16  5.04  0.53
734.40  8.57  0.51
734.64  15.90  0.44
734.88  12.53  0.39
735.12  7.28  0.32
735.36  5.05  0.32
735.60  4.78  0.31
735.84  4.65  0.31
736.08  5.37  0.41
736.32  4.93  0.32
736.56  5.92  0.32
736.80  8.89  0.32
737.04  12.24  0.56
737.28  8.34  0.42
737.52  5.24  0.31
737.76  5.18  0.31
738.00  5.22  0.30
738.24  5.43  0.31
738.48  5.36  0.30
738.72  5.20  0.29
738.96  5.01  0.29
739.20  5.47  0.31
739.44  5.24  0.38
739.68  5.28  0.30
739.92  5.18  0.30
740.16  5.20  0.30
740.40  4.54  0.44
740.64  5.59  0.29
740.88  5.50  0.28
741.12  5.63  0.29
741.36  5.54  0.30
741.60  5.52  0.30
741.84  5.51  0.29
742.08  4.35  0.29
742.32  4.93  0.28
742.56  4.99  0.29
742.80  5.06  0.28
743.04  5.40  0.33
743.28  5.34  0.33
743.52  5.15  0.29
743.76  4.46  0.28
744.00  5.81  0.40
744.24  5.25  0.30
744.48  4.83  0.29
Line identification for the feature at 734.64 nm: H-alpha 6563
